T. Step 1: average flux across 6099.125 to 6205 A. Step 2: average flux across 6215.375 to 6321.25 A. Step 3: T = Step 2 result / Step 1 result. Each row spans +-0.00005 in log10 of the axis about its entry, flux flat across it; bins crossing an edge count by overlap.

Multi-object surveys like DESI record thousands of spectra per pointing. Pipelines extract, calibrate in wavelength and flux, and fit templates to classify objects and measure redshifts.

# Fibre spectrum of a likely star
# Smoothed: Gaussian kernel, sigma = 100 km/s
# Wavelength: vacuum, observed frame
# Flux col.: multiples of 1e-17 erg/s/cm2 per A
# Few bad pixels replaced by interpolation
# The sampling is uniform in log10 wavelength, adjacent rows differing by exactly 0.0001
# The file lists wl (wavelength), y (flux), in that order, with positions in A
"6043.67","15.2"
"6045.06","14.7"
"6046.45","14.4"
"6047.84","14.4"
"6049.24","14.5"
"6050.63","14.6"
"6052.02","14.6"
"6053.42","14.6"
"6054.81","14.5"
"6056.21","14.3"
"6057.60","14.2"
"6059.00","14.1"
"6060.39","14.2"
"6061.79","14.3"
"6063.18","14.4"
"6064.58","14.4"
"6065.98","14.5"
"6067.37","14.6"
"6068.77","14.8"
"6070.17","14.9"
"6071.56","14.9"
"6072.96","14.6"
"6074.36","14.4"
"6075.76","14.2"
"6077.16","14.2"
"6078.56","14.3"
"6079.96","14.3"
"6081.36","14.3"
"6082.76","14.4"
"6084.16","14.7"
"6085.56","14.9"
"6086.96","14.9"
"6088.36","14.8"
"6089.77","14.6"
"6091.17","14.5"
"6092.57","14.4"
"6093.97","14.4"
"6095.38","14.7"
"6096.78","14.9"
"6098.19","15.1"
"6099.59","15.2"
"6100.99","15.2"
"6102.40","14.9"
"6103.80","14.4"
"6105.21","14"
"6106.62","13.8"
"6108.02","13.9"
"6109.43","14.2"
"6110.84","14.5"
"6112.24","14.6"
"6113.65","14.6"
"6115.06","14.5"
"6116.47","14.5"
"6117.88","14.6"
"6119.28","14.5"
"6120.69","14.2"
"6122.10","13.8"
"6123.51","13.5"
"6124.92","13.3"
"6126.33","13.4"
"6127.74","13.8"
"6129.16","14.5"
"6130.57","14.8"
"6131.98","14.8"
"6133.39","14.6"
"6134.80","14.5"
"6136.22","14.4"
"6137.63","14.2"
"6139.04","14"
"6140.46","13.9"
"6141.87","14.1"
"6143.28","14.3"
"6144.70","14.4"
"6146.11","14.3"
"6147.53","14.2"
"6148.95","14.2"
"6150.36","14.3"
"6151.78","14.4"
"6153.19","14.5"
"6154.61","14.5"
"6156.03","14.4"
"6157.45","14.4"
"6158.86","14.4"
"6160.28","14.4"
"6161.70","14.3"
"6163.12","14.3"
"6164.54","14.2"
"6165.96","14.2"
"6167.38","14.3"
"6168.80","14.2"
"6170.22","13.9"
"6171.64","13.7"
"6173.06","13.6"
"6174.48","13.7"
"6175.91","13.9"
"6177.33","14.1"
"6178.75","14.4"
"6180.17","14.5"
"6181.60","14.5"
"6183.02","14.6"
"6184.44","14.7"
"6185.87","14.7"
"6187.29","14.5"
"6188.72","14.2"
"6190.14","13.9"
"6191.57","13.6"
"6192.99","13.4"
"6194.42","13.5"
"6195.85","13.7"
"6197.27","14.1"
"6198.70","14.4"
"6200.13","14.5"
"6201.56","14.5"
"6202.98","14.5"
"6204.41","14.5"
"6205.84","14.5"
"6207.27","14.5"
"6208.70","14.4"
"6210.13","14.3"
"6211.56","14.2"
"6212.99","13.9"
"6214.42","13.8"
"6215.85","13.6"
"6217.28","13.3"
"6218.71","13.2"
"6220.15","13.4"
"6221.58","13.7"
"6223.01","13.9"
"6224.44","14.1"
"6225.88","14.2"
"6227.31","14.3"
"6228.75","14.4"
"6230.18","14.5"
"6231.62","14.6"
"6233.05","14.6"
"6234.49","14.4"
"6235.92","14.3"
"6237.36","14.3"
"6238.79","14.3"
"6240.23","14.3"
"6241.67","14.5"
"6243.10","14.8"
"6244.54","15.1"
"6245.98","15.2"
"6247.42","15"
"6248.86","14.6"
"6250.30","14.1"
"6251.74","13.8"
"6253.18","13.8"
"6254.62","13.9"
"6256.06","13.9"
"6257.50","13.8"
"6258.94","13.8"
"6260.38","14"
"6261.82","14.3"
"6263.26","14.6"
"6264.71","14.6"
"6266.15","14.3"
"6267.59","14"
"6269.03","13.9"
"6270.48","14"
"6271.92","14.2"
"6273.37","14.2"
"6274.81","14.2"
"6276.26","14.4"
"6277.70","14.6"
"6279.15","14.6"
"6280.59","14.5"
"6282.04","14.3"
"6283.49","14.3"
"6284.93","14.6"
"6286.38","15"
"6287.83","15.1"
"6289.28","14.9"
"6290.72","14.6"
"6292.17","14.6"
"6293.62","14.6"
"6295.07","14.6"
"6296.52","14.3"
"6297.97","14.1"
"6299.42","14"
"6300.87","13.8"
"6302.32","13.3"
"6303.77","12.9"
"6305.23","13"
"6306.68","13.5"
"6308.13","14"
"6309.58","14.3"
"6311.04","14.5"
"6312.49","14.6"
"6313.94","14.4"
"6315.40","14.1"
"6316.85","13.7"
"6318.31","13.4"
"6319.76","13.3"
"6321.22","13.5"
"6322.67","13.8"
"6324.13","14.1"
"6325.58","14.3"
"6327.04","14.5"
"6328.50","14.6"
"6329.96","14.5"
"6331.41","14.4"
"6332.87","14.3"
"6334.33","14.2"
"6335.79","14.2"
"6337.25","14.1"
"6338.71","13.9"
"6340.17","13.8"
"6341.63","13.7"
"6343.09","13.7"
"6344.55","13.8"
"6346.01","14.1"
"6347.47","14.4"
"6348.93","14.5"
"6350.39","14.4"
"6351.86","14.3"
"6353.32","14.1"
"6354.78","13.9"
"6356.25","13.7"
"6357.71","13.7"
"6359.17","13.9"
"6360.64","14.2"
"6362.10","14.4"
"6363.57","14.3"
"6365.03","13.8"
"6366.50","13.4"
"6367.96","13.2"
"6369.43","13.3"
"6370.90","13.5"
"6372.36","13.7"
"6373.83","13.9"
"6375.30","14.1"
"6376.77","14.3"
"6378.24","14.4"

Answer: 1.0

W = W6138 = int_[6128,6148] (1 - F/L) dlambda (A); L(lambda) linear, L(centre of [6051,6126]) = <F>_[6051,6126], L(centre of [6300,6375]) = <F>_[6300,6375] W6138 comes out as 0.0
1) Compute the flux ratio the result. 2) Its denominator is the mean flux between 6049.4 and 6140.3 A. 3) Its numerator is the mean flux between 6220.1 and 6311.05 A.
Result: 0.99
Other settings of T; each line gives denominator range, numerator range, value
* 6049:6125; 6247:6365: 0.98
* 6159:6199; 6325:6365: 1.00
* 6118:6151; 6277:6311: 1.00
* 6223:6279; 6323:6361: 0.99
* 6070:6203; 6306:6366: 0.98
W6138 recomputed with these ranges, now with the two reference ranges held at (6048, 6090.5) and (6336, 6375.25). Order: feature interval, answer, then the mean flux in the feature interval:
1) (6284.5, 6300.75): -0.6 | 14.6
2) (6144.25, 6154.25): 0.0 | 14.3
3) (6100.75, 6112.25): 0.1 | 14.3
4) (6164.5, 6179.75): 0.3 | 14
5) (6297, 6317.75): 0.2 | 13.9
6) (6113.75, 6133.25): 0.3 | 14.2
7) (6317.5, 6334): -0.1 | 14.1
